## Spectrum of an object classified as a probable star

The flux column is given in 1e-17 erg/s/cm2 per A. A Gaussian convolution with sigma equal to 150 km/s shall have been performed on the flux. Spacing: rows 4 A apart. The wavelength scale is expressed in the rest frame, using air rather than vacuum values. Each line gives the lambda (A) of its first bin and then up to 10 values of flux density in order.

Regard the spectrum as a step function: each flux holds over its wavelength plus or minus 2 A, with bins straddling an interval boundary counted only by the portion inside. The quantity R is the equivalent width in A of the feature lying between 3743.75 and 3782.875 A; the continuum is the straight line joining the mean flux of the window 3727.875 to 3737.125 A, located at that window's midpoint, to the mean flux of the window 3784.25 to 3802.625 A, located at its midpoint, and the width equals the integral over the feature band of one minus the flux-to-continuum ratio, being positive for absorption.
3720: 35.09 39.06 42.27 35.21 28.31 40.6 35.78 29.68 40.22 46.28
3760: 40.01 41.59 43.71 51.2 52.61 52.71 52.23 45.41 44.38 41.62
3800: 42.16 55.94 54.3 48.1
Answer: -4.0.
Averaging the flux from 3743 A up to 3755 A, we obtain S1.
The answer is 36.1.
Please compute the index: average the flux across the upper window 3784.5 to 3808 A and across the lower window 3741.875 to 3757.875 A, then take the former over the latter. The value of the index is 1.24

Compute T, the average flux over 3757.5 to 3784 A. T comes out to 47.4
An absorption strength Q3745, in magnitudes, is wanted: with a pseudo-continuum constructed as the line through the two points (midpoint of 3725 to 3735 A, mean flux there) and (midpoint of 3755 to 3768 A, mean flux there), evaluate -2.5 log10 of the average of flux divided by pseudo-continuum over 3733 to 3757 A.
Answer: 0.11 mag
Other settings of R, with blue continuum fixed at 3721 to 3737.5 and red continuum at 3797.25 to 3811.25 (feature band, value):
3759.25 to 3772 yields -0.1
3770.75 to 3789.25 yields -2.2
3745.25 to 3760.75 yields 0.8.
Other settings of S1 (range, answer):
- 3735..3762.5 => 37.7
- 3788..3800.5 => 43.2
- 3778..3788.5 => 50.8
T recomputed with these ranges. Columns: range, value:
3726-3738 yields 35.3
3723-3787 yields 42.1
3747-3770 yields 40.7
